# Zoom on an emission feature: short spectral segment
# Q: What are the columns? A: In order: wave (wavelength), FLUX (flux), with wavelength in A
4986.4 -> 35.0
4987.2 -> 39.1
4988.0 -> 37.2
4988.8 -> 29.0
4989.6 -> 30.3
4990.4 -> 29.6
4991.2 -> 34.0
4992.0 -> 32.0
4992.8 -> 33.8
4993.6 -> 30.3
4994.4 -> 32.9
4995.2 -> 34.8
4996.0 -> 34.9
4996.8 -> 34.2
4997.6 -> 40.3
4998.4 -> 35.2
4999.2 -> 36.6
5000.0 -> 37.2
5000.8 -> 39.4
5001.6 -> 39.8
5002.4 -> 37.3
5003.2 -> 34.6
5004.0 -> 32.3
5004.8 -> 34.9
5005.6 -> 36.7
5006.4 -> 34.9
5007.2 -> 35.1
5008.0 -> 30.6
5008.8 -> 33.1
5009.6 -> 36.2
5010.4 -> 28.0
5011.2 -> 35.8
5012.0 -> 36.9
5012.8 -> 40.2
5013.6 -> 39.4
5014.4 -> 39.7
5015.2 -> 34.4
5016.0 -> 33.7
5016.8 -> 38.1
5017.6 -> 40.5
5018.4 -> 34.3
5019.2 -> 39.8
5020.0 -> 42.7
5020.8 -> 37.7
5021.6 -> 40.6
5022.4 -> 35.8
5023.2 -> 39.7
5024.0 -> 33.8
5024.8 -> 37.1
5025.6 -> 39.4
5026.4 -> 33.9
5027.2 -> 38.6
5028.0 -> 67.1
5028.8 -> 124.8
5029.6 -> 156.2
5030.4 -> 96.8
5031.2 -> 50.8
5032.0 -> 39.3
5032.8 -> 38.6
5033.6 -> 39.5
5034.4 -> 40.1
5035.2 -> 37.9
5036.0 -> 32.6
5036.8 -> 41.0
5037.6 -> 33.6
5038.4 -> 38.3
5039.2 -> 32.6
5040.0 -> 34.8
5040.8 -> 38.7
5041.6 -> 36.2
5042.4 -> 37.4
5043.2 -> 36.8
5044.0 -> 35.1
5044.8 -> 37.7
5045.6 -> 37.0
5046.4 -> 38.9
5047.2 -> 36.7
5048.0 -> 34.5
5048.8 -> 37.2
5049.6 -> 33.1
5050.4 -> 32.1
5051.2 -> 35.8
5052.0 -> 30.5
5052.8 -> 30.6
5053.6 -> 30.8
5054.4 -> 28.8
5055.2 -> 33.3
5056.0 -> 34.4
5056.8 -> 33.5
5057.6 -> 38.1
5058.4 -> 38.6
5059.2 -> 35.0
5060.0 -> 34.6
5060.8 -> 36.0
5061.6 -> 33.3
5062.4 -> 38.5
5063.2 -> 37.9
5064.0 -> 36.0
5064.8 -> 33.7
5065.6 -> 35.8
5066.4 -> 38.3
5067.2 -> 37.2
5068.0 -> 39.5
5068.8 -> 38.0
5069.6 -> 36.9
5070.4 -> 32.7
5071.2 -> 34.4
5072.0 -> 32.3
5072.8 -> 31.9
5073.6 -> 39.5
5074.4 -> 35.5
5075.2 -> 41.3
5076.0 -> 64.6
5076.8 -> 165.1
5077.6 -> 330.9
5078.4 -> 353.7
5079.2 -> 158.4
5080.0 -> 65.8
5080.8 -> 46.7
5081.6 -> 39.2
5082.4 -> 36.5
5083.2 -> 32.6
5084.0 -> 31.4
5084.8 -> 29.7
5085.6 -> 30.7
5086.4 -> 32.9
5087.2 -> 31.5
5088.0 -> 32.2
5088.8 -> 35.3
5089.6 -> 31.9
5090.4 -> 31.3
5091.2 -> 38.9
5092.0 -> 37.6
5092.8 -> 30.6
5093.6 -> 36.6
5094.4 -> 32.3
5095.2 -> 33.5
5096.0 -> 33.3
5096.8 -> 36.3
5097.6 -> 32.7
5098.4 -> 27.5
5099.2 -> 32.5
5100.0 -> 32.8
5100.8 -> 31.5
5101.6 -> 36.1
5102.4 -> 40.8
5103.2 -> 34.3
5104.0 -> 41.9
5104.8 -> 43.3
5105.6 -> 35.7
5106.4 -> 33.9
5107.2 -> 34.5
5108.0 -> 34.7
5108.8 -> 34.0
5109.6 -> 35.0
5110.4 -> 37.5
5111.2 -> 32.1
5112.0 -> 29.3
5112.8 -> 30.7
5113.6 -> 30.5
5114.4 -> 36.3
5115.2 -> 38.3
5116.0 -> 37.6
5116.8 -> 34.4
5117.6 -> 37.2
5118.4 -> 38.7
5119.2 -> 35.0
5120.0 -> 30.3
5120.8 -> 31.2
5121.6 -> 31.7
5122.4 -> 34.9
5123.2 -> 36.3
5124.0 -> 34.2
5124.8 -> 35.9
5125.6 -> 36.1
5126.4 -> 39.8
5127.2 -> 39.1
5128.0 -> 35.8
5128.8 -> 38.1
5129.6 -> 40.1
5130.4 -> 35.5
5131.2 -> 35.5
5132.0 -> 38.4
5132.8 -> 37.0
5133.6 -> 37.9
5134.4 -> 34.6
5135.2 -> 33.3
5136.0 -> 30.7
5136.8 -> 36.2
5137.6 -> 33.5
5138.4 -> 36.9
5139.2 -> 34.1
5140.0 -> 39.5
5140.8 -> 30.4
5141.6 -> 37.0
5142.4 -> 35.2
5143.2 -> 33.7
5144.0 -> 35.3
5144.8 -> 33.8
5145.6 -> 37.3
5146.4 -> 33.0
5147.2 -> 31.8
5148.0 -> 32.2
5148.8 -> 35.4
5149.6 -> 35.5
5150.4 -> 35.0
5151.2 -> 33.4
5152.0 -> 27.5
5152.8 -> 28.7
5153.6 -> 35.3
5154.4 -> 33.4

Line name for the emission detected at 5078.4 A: [O III]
